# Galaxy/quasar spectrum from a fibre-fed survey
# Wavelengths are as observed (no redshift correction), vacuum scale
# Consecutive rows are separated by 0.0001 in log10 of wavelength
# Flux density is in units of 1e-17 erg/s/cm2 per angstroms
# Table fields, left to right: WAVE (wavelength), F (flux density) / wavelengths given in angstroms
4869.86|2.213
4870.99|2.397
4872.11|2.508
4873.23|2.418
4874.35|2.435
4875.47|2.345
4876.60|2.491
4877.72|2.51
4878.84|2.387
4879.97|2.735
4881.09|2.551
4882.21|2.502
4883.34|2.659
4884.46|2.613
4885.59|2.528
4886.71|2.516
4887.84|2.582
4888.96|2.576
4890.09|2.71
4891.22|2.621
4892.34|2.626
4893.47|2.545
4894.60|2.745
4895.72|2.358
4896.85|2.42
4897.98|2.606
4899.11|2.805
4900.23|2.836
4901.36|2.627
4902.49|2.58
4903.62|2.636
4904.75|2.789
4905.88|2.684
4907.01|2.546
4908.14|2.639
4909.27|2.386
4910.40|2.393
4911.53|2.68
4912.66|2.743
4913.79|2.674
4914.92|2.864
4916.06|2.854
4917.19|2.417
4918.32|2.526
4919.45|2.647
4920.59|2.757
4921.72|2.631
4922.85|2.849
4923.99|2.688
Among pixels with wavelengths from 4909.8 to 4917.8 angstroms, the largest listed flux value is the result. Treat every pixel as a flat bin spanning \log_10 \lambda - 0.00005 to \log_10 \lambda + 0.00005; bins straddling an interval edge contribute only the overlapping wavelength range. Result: 2.864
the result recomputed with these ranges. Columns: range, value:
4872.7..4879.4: 2.51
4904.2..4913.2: 2.789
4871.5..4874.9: 2.508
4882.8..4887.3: 2.659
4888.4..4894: 2.71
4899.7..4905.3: 2.836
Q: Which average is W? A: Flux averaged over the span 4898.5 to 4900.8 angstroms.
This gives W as 2.82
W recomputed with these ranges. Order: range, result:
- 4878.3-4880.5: 2.55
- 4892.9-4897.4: 2.52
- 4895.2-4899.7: 2.55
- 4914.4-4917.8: 2.7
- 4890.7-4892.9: 2.63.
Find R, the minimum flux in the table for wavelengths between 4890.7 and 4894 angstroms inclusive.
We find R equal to 2.545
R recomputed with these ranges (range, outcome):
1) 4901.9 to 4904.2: 2.58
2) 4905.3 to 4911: 2.386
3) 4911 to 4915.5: 2.674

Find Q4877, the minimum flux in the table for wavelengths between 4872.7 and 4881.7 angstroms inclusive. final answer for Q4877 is 2.345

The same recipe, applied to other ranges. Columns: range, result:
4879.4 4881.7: 2.551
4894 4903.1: 2.358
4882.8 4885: 2.613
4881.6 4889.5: 2.502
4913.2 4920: 2.417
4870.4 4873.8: 2.397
